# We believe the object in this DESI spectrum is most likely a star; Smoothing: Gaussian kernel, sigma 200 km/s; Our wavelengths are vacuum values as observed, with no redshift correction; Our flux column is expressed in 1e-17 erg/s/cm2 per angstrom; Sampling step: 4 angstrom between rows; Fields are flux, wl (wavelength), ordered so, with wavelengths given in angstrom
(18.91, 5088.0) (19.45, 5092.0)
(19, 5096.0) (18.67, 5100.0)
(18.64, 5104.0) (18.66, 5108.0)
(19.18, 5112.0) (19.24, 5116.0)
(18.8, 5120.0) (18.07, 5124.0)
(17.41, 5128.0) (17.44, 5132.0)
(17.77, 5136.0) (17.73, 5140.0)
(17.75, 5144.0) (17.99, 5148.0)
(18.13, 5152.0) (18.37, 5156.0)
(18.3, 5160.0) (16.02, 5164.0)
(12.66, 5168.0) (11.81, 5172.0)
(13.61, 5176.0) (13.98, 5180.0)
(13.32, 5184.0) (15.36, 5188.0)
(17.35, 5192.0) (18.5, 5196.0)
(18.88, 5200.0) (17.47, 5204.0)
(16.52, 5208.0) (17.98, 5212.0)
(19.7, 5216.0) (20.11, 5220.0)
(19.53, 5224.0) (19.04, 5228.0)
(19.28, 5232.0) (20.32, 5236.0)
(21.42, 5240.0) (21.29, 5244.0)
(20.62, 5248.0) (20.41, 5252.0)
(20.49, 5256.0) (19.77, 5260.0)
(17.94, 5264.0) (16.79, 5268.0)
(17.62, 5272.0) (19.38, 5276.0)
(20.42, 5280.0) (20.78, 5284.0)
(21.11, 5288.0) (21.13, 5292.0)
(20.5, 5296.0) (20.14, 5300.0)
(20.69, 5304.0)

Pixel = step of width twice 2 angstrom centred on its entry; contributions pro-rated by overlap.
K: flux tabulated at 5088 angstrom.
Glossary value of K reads 18.91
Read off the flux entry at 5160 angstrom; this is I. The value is 18.3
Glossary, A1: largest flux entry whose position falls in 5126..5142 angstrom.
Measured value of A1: 17.77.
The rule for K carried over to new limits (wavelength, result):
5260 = 19.77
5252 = 20.41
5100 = 18.67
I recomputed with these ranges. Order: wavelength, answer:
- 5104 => 18.64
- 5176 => 13.61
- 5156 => 18.37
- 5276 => 19.38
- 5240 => 21.42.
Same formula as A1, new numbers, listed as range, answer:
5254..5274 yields 20.49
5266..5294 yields 21.13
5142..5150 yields 17.99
